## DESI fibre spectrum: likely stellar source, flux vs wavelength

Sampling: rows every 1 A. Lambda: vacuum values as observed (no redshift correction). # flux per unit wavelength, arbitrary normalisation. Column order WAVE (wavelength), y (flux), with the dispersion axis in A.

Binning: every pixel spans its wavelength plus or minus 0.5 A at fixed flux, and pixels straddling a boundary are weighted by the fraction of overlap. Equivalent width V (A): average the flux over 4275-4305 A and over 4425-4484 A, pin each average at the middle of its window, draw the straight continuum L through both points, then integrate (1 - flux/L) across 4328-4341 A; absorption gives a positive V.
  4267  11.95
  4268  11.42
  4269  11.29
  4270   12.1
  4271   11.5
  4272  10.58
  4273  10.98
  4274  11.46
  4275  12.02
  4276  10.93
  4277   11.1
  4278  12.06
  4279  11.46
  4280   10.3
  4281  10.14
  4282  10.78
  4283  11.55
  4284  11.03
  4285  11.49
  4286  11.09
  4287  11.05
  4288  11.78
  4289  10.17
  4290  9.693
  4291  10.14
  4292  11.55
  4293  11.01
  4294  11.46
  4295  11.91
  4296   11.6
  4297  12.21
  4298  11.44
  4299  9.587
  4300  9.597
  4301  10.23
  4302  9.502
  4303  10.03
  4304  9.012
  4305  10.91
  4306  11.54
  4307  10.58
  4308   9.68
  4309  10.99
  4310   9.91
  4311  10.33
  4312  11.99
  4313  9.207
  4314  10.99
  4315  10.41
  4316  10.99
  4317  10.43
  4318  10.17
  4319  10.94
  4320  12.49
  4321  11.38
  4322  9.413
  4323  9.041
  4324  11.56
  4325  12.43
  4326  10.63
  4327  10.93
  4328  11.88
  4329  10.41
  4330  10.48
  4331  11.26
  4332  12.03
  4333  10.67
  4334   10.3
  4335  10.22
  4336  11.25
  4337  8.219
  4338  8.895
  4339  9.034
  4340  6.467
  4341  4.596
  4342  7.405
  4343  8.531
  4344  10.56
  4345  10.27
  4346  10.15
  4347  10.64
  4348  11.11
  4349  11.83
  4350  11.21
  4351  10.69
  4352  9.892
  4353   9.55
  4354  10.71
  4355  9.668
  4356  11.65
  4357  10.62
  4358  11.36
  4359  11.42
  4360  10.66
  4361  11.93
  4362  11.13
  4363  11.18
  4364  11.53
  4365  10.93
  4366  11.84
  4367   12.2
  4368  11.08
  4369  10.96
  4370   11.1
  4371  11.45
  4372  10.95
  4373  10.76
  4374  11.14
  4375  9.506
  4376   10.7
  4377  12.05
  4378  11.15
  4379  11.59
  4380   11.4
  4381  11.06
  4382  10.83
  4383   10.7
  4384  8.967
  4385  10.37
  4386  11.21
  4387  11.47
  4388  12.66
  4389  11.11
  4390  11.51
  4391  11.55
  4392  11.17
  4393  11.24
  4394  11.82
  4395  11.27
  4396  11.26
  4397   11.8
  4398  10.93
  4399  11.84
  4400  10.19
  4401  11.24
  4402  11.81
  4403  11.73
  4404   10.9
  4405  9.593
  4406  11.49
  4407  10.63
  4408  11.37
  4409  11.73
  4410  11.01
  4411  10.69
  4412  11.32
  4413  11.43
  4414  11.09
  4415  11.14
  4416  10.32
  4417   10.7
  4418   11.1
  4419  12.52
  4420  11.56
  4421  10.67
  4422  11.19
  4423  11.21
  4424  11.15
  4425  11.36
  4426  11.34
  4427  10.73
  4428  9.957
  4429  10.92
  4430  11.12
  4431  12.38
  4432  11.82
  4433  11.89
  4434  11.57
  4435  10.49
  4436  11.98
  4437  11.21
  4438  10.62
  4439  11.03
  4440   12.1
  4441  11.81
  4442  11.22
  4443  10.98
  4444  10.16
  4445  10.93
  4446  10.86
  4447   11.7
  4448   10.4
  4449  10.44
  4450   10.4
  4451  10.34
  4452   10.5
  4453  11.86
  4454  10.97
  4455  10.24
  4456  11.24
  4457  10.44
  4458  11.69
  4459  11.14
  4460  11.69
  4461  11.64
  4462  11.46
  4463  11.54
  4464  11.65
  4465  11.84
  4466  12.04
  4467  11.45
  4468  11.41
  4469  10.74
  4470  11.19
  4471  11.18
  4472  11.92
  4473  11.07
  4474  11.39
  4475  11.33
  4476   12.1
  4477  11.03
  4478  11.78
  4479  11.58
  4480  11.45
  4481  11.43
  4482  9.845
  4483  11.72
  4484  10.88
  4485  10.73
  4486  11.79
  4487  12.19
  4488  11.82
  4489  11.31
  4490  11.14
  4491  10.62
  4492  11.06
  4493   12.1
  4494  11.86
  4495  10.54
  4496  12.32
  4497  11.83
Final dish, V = 1.4 A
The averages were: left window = 10.8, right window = 11.2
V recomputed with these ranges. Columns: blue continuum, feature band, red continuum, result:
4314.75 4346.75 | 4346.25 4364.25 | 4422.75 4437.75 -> -0.9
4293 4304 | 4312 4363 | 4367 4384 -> 2.2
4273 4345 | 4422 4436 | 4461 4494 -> -0.1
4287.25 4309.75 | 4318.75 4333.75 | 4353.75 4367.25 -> -0.2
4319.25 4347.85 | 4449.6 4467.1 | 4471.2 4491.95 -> -0.1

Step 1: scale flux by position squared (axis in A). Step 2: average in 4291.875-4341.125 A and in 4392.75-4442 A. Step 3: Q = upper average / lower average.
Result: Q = 1.12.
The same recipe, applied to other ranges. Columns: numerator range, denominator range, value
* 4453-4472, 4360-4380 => 1.05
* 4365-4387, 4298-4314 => 1.11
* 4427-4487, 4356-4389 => 1.05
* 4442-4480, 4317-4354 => 1.16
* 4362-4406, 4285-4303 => 1.08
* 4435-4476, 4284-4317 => 1.12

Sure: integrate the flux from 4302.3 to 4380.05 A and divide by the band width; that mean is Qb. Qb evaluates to 10.6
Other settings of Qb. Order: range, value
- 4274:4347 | 10.5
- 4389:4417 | 11.2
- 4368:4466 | 11.1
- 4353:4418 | 11.1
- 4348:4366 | 11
